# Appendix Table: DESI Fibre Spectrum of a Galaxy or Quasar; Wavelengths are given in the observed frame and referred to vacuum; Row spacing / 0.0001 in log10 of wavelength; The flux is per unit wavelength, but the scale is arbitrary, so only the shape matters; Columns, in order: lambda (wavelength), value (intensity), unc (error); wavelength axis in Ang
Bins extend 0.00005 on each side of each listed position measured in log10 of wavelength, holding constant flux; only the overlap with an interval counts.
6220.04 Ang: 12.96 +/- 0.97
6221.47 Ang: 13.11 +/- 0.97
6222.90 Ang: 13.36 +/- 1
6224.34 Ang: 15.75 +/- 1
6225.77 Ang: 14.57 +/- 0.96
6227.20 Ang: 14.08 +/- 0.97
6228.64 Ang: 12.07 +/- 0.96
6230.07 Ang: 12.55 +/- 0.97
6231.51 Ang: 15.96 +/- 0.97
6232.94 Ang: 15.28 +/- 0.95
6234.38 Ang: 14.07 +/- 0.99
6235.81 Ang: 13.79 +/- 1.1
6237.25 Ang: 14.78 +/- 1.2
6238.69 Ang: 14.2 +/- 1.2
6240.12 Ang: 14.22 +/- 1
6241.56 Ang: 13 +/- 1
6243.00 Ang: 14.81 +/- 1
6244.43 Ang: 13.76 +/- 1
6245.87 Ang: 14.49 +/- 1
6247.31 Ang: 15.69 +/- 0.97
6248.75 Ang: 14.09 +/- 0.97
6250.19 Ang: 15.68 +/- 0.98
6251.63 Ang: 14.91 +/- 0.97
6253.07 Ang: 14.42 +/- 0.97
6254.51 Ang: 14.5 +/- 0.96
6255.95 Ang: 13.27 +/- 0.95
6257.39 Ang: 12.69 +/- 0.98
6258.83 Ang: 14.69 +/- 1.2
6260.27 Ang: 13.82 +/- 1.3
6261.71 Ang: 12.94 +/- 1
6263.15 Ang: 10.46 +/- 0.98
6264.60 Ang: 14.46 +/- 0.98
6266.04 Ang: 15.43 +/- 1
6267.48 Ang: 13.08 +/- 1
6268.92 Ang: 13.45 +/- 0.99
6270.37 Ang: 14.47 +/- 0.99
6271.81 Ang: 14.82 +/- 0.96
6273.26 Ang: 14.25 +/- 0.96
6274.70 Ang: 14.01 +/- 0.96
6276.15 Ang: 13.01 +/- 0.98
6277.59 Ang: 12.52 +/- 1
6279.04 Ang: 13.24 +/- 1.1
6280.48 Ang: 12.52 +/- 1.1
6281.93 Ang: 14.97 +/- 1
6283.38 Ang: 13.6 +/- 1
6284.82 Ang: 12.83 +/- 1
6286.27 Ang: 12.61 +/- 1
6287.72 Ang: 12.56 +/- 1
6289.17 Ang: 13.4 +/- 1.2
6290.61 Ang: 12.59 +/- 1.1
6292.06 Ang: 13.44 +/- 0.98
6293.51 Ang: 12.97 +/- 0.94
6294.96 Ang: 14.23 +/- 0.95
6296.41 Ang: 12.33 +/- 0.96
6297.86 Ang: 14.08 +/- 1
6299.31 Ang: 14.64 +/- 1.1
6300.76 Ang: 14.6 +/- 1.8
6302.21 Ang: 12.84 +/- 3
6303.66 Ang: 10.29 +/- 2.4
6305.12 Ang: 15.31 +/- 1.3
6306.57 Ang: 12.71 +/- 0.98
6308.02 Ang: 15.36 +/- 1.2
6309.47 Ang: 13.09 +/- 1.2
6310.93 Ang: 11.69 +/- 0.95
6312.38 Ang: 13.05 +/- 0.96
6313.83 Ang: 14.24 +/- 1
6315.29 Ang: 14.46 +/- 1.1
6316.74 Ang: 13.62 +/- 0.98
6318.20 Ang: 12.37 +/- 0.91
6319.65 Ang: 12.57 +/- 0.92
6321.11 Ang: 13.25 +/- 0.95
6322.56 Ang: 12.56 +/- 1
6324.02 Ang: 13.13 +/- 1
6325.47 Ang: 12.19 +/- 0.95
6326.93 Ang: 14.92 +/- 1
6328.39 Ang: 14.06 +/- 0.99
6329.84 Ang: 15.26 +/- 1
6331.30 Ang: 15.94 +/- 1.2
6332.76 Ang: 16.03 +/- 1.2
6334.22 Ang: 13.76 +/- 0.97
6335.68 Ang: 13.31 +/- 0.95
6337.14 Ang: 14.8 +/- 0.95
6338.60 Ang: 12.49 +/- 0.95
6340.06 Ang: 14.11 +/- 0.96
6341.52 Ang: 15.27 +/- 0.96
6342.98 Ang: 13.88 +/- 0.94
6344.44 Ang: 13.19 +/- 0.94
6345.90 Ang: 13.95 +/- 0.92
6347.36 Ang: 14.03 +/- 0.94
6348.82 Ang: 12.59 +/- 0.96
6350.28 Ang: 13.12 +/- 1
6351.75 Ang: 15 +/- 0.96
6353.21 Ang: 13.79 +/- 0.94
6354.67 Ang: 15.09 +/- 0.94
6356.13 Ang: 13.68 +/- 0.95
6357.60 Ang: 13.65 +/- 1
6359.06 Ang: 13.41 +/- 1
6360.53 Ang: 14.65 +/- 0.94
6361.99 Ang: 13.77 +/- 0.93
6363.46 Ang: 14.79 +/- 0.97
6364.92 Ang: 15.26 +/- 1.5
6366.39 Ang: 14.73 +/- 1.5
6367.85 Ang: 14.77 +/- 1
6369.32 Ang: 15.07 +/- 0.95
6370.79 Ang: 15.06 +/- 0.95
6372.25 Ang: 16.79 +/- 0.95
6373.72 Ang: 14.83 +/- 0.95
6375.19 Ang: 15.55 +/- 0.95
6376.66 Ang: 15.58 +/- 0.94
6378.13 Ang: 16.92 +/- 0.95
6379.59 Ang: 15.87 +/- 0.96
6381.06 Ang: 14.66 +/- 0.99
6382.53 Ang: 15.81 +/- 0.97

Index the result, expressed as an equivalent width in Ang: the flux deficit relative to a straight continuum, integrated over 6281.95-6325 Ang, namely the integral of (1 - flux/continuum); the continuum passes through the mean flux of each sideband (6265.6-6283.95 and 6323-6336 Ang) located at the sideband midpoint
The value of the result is 2.33 Ang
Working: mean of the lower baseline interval 13.8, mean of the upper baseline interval 14.3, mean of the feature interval 13.3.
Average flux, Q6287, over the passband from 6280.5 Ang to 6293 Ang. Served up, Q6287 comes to 13.2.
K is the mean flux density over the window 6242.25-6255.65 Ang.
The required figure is 14.7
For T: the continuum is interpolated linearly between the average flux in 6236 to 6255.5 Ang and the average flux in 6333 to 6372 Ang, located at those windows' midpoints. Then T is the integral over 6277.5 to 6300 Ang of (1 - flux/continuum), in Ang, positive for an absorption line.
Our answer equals 1.6 Ang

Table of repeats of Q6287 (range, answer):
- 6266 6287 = 13.6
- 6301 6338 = 13.6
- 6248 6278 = 13.9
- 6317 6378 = 14.2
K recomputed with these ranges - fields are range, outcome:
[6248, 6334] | 13.6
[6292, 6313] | 13.4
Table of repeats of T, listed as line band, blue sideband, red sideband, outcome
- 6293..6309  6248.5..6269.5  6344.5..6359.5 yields 0.3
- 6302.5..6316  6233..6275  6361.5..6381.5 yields 1.2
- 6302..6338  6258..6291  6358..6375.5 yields 1.3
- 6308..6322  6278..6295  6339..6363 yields 0.3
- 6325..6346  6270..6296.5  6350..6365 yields -0.4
